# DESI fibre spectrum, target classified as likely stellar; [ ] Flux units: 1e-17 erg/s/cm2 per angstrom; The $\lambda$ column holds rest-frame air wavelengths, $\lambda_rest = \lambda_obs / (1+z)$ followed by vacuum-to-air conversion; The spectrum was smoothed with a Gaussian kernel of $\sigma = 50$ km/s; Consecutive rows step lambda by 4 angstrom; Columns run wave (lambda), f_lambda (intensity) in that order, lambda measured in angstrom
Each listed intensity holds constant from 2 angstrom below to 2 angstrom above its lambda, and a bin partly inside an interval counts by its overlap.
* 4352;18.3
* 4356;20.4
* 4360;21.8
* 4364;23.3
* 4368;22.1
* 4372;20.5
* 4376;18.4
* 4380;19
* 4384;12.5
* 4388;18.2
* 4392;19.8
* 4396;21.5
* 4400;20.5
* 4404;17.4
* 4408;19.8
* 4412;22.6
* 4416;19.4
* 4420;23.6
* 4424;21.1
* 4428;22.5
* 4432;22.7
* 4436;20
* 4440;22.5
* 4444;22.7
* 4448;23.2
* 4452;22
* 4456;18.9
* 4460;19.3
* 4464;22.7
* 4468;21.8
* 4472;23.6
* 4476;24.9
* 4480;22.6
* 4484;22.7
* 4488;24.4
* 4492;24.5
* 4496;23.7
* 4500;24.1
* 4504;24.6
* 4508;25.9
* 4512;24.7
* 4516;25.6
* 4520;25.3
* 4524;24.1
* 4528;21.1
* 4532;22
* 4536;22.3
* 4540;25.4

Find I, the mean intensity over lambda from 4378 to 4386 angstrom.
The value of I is 15.8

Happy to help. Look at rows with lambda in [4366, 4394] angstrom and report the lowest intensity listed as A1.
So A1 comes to 12.5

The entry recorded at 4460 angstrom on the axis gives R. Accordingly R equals 19.3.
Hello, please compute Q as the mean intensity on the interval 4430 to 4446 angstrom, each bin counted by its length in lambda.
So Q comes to 22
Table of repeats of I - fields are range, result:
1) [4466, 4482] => 23.2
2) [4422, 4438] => 21.6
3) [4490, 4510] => 24.6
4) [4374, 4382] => 18.7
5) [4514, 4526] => 25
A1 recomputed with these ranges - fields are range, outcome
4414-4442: 19.4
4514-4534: 21.1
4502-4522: 24.6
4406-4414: 19.8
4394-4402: 20.5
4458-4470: 19.3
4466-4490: 21.8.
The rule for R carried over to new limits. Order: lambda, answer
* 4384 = 12.5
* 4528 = 21.1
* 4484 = 22.7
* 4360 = 21.8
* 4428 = 22.5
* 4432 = 22.7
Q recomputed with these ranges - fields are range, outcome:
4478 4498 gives 23.6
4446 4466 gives 21.2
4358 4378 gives 21.2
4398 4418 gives 19.9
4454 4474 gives 21.3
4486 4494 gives 24.4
